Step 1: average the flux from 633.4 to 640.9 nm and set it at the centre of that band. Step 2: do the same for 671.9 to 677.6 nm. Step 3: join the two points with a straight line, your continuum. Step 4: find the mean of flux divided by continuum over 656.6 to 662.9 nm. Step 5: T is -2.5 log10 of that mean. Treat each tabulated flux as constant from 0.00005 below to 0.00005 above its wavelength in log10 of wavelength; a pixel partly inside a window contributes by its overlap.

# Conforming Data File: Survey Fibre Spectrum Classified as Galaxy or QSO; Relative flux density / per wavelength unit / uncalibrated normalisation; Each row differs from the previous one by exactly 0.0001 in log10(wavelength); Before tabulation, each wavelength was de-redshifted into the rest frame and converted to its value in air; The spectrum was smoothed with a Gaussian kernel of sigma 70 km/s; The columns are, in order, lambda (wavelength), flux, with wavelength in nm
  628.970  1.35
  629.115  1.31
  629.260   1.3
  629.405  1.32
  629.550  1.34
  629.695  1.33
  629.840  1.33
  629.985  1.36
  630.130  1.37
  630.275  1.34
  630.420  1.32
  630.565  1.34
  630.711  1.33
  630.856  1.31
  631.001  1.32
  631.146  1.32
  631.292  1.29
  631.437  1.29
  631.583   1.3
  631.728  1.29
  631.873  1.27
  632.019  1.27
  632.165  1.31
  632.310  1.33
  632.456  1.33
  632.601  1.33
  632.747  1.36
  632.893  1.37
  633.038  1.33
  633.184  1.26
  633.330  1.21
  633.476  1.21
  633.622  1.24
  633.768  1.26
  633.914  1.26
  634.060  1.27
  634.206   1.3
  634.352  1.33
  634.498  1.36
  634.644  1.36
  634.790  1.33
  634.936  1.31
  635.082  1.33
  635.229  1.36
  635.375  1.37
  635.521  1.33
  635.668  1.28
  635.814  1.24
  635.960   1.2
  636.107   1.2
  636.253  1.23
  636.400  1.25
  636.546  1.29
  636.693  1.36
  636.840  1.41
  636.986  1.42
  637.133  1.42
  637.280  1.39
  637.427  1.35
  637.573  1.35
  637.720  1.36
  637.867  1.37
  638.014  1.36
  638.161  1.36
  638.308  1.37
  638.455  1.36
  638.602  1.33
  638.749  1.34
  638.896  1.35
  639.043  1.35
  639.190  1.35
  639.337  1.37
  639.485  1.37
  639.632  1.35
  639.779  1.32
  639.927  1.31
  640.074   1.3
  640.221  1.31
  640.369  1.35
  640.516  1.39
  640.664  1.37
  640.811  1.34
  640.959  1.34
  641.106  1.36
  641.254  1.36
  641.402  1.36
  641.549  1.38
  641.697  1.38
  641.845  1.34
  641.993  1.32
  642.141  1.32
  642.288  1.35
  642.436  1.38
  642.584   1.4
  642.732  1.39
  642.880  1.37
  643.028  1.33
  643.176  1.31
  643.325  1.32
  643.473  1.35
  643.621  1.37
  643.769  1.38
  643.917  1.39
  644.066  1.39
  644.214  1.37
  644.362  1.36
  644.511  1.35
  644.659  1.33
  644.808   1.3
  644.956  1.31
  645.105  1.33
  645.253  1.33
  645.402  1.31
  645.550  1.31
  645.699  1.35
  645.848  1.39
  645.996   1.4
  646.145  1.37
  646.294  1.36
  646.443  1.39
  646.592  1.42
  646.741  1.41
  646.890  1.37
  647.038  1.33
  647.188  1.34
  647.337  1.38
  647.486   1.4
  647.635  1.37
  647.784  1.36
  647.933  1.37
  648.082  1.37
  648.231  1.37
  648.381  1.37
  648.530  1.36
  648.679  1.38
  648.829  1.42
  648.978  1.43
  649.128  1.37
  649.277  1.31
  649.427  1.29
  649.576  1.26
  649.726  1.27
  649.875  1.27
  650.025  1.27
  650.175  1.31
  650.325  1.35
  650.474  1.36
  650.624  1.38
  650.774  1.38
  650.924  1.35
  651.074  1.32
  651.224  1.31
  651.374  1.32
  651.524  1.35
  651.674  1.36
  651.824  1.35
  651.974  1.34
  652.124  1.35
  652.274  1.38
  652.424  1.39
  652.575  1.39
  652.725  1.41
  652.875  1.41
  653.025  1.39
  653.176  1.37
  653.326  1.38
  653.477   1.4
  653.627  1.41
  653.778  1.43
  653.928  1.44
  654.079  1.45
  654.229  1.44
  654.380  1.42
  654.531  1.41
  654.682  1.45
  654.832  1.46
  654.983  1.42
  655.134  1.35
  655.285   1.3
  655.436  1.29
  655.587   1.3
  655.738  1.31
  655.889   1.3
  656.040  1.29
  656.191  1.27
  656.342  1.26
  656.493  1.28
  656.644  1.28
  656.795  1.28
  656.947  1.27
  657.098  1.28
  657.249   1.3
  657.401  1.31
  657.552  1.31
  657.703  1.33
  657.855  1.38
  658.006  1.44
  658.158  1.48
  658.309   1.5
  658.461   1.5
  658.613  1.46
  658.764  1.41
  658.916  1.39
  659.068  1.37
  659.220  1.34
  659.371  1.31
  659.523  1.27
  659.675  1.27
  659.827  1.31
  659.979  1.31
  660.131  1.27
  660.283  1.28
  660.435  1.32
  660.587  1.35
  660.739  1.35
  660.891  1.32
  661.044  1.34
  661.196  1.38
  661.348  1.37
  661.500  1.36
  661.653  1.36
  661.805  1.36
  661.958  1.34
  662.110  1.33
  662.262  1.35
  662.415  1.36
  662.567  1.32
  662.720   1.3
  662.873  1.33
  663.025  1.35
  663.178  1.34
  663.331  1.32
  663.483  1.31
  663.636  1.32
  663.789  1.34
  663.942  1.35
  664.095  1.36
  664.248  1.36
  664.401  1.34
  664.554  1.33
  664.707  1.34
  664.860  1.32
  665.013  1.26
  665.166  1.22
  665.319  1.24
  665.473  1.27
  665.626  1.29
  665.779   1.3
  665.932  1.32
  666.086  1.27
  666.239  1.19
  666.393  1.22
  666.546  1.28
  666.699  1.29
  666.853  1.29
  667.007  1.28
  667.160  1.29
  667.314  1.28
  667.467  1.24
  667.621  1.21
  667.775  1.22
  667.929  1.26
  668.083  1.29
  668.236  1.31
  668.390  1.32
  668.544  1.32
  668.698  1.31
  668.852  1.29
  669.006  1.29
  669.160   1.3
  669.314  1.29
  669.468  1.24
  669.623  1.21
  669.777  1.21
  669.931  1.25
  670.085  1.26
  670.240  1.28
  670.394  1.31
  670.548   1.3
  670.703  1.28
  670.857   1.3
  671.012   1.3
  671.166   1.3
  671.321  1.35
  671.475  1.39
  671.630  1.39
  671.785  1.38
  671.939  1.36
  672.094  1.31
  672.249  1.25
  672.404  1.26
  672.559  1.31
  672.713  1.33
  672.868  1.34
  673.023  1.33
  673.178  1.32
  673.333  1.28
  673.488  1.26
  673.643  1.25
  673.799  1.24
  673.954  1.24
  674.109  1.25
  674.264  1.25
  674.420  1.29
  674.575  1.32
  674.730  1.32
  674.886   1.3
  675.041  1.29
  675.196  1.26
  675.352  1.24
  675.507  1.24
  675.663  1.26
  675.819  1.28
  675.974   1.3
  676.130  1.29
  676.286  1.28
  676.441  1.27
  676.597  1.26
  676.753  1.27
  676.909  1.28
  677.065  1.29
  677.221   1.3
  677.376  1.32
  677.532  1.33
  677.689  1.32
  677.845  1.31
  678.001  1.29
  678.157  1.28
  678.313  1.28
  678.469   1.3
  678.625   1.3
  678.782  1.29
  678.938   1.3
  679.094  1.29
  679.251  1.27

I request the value -0.036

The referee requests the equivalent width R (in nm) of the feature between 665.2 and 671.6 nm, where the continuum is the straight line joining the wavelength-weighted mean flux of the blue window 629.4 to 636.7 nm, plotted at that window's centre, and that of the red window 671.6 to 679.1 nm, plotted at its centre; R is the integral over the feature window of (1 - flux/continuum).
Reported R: 0.07 nm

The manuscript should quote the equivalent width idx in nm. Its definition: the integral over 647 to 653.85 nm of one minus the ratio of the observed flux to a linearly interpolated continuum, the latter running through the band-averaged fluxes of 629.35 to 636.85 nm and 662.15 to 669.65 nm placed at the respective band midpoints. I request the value -0.31 nm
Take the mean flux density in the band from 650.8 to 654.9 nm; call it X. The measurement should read 1.39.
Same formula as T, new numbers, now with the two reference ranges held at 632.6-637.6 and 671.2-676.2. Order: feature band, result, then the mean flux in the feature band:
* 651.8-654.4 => -0.08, 1.4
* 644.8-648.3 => -0.05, 1.36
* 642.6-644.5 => -0.04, 1.36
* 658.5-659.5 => -0.06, 1.38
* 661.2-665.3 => -0.03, 1.33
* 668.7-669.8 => 0.03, 1.27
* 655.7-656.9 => 0.02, 1.28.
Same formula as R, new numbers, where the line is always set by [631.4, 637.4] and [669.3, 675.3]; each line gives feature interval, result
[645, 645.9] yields -0.02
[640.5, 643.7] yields -0.13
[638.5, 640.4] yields -0.05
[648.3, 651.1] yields -0.08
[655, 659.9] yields -0.15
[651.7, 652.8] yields -0.06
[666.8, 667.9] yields 0.03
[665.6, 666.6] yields 0.02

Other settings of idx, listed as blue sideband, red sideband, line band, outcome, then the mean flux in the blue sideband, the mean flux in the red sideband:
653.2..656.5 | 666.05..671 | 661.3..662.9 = -0.032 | 1.37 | 1.27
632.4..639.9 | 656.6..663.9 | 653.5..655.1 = -0.109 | 1.32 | 1.34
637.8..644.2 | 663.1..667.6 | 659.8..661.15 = -0.013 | 1.35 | 1.29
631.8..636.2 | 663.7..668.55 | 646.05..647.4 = -0.085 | 1.3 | 1.29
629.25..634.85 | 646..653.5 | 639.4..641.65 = -0.024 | 1.31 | 1.36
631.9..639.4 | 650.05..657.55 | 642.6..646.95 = -0.068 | 1.32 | 1.35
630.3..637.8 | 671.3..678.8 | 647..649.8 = -0.108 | 1.31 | 1.29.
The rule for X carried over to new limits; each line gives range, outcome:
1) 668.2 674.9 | 1.29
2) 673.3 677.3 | 1.27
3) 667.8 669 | 1.3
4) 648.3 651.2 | 1.34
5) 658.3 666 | 1.33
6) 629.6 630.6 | 1.34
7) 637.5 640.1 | 1.35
